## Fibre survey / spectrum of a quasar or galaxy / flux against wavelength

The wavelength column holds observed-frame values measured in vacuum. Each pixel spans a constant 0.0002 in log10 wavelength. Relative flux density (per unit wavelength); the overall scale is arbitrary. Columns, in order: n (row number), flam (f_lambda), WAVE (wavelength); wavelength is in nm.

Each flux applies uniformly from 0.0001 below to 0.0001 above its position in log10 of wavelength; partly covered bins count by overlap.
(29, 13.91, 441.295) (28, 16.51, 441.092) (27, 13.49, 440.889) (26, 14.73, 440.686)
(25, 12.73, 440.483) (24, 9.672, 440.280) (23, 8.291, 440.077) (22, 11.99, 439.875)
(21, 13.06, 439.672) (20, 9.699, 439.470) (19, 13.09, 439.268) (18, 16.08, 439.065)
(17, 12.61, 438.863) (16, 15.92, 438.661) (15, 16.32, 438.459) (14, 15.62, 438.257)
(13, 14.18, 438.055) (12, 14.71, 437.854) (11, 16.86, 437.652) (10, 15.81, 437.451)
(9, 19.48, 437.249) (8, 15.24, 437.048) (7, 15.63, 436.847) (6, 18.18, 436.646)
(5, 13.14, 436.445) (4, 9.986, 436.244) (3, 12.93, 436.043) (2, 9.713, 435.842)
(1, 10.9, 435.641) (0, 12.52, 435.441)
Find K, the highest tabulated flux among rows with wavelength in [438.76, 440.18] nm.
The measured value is 16.08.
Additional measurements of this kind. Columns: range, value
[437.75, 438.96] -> 16.32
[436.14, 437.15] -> 18.18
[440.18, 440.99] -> 14.73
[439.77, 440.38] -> 11.99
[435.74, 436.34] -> 12.93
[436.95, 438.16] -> 19.48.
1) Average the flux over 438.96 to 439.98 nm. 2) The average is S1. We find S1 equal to 12.8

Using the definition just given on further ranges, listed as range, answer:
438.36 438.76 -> 16.1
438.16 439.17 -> 15.3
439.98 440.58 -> 10.2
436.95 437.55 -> 16.8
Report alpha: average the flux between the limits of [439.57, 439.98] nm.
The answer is 12.5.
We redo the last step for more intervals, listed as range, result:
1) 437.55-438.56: 15.5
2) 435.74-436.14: 11.3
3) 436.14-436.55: 11.6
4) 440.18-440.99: 12.7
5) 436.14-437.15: 14.4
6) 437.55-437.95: 15.8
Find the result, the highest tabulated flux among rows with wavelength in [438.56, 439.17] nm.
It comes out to 16.08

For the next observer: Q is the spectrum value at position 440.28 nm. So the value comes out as 9.672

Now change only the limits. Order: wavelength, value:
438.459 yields 16.32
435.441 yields 12.52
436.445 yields 13.14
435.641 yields 10.9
